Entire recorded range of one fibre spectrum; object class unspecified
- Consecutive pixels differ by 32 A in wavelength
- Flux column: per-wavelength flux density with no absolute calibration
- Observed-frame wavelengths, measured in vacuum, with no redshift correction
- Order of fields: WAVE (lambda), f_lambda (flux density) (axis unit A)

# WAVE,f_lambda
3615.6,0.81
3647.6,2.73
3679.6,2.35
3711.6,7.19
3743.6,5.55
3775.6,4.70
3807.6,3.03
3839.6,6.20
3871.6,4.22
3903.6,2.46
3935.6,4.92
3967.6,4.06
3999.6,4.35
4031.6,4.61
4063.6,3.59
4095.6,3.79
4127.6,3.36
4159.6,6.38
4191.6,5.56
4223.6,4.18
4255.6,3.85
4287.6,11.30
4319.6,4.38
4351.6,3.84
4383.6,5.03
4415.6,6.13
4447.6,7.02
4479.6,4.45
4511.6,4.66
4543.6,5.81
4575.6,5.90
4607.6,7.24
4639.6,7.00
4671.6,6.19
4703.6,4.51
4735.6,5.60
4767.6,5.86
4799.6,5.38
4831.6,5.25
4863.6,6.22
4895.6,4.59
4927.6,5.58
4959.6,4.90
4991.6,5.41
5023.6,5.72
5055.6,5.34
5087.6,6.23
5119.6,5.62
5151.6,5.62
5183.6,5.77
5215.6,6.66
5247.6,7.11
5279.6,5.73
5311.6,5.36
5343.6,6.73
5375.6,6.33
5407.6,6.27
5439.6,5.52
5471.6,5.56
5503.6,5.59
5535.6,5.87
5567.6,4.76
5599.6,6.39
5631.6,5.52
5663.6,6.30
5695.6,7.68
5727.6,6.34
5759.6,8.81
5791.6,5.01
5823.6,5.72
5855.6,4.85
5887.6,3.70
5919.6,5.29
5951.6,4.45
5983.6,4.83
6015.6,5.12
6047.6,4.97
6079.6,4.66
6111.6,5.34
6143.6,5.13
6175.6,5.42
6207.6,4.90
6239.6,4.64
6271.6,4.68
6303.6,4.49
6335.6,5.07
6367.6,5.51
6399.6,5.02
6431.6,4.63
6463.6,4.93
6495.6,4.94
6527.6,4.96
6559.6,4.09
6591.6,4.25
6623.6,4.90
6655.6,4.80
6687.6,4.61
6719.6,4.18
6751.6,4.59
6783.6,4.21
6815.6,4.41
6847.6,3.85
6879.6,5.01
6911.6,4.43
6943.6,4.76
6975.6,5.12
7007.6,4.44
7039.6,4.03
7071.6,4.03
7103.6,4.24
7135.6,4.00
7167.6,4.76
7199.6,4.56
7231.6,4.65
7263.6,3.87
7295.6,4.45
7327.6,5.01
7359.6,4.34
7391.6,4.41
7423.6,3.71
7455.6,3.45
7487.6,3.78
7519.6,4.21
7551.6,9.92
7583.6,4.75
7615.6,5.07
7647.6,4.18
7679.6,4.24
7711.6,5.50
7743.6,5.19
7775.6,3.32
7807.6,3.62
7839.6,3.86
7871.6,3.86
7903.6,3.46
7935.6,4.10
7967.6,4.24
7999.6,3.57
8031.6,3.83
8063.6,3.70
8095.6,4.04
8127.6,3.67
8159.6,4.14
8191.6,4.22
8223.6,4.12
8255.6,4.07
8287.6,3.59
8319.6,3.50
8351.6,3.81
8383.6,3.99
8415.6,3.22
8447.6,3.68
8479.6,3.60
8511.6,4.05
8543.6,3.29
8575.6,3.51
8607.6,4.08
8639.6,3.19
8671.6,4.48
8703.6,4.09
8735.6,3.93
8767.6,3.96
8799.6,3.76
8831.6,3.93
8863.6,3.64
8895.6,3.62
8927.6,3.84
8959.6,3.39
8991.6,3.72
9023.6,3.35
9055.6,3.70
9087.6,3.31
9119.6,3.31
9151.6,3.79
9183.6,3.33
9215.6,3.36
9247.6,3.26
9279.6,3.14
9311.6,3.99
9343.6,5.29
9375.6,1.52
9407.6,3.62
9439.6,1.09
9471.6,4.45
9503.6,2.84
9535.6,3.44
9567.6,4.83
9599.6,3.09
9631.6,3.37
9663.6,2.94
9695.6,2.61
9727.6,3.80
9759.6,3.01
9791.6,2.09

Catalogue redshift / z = 0.15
